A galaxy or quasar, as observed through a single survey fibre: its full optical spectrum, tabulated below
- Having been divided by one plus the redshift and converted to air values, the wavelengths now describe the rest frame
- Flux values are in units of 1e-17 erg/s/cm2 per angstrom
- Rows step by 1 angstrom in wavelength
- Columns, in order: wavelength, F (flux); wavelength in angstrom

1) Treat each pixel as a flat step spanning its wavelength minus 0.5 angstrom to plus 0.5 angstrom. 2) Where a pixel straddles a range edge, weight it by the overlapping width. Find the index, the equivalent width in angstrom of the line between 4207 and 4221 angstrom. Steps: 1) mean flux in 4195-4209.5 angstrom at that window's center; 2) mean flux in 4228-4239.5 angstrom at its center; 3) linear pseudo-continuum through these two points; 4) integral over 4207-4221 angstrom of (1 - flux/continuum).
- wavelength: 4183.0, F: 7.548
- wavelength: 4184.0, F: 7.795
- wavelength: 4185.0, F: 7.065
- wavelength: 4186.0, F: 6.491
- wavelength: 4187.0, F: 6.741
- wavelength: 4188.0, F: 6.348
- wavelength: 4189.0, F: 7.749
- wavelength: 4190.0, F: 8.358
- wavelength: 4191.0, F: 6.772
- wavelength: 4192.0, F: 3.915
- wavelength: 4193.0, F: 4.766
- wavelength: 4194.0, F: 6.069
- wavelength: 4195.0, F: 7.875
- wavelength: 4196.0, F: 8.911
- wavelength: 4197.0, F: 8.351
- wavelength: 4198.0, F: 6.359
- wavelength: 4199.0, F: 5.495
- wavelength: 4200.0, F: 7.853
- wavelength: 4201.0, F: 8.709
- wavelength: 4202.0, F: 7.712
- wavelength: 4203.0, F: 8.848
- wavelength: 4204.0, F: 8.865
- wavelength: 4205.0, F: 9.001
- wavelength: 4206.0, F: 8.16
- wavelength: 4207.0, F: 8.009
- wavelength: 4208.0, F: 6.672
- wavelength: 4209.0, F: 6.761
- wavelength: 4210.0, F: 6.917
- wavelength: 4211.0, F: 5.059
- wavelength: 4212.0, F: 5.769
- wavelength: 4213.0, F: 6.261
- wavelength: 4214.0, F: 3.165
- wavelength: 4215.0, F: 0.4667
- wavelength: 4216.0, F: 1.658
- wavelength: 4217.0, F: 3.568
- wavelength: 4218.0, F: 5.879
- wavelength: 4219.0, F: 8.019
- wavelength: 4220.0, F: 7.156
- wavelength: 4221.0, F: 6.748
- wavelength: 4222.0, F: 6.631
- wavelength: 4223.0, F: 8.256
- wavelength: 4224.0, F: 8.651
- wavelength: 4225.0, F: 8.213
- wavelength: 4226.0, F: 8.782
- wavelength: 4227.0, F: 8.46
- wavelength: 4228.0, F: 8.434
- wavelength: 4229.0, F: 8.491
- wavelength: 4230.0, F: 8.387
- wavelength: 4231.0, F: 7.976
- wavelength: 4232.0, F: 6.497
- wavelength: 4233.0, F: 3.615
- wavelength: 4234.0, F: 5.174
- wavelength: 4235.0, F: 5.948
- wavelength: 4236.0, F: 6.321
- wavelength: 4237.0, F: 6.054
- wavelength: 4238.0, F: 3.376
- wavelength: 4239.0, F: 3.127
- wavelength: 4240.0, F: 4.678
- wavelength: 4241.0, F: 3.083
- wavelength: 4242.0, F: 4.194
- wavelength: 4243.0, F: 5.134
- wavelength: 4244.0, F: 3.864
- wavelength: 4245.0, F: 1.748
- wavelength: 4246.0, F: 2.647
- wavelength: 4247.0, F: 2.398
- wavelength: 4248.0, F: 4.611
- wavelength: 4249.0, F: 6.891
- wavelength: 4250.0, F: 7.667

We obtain 3.6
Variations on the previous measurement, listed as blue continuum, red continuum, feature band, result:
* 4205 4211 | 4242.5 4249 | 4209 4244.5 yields -3.1 angstrom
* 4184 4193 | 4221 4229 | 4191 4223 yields 3.8 angstrom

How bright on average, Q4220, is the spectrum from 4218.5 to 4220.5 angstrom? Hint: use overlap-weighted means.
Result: 7.59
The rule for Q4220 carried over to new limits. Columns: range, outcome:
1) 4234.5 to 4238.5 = 5.42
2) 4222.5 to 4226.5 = 8.48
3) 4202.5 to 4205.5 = 8.9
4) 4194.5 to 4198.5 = 7.87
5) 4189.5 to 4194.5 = 5.98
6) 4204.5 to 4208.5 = 7.96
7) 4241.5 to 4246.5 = 3.52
